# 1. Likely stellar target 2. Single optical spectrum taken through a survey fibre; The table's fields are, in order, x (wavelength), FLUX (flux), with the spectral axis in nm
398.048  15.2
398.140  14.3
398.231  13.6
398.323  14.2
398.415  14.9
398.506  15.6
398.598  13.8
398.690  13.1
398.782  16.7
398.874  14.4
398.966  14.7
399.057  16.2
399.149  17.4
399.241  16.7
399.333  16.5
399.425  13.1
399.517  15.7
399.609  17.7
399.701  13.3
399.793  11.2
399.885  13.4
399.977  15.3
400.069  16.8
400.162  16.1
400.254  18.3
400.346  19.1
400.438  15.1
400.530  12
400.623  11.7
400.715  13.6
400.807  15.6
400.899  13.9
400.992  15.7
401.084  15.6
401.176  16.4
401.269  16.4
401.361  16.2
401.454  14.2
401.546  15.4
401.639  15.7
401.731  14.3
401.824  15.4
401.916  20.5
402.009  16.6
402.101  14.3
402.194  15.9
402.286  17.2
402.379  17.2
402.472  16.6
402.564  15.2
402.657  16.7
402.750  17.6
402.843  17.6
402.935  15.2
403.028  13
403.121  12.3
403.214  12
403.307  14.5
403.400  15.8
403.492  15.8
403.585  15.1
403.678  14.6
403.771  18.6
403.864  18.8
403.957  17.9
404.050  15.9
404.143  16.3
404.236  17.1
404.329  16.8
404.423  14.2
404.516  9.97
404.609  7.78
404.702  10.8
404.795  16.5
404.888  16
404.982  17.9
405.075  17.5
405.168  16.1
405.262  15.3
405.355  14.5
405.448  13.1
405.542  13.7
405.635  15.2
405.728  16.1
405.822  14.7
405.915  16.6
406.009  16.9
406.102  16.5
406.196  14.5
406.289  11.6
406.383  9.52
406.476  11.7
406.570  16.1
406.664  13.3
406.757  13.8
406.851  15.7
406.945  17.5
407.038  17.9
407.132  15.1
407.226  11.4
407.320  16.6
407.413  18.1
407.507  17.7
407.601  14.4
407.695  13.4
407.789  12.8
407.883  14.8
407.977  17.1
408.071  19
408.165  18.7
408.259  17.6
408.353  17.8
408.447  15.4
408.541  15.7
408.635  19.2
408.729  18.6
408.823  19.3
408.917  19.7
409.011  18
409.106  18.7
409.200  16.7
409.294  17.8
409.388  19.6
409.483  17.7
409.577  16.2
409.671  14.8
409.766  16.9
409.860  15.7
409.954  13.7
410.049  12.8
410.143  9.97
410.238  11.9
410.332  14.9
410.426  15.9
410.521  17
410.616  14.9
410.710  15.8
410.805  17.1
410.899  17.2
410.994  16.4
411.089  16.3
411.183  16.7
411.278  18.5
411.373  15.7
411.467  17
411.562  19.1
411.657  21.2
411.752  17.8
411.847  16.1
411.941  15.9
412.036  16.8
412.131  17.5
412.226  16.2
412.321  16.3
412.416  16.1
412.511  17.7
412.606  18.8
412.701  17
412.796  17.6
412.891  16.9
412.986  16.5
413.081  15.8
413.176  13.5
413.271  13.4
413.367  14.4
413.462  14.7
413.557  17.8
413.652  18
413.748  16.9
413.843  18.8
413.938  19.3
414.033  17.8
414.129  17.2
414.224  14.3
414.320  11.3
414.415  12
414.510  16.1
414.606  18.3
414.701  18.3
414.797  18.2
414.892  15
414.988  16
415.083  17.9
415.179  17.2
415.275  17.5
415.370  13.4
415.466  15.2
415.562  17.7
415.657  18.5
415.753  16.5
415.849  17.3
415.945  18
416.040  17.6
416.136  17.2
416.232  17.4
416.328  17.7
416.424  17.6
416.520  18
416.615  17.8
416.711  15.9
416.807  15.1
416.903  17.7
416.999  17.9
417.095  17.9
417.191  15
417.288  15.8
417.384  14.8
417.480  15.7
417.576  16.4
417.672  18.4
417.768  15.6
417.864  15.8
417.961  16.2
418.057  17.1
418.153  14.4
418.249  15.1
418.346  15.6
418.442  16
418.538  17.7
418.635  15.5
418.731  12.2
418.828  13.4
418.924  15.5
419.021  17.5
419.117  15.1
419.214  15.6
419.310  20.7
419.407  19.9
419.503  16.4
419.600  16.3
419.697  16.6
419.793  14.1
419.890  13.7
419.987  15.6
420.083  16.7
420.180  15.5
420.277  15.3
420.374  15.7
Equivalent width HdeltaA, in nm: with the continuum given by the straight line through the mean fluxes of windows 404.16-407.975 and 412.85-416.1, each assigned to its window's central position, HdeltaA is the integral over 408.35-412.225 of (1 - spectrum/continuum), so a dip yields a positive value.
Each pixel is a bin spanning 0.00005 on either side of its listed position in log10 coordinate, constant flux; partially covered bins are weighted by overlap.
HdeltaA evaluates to -0.27 nm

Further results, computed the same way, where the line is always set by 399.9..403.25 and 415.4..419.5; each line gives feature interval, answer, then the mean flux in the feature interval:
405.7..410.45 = 0.05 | 15.8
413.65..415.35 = -0.02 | 16.6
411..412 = -0.07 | 17.4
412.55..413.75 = 0.00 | 16.2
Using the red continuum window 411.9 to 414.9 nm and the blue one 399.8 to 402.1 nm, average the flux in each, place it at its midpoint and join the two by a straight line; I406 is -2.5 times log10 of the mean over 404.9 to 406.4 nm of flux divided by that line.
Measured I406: 0.050 mag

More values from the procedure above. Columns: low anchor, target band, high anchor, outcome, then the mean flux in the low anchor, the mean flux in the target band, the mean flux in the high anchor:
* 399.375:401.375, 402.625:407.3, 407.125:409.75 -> 0.08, 15.1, 15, 16.9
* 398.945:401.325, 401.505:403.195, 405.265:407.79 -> -0.05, 15.3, 15.9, 14.8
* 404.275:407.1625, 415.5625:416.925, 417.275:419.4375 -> -0.10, 14.6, 17.3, 16.1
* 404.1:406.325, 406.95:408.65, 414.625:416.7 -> -0.06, 14.8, 16.2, 17.1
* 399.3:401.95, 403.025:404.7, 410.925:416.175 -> 0.06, 15.3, 14.7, 16.7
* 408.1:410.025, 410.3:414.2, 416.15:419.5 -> 0.01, 17.3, 16.8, 16.4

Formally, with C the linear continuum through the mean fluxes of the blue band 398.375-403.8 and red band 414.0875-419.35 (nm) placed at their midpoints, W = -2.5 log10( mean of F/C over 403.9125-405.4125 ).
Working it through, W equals 0.04 mag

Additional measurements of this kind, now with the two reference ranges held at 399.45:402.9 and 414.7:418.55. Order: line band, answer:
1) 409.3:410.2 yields 0.060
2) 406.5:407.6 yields 0.030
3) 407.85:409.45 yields -0.112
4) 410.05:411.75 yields 0.008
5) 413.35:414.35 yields -0.006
